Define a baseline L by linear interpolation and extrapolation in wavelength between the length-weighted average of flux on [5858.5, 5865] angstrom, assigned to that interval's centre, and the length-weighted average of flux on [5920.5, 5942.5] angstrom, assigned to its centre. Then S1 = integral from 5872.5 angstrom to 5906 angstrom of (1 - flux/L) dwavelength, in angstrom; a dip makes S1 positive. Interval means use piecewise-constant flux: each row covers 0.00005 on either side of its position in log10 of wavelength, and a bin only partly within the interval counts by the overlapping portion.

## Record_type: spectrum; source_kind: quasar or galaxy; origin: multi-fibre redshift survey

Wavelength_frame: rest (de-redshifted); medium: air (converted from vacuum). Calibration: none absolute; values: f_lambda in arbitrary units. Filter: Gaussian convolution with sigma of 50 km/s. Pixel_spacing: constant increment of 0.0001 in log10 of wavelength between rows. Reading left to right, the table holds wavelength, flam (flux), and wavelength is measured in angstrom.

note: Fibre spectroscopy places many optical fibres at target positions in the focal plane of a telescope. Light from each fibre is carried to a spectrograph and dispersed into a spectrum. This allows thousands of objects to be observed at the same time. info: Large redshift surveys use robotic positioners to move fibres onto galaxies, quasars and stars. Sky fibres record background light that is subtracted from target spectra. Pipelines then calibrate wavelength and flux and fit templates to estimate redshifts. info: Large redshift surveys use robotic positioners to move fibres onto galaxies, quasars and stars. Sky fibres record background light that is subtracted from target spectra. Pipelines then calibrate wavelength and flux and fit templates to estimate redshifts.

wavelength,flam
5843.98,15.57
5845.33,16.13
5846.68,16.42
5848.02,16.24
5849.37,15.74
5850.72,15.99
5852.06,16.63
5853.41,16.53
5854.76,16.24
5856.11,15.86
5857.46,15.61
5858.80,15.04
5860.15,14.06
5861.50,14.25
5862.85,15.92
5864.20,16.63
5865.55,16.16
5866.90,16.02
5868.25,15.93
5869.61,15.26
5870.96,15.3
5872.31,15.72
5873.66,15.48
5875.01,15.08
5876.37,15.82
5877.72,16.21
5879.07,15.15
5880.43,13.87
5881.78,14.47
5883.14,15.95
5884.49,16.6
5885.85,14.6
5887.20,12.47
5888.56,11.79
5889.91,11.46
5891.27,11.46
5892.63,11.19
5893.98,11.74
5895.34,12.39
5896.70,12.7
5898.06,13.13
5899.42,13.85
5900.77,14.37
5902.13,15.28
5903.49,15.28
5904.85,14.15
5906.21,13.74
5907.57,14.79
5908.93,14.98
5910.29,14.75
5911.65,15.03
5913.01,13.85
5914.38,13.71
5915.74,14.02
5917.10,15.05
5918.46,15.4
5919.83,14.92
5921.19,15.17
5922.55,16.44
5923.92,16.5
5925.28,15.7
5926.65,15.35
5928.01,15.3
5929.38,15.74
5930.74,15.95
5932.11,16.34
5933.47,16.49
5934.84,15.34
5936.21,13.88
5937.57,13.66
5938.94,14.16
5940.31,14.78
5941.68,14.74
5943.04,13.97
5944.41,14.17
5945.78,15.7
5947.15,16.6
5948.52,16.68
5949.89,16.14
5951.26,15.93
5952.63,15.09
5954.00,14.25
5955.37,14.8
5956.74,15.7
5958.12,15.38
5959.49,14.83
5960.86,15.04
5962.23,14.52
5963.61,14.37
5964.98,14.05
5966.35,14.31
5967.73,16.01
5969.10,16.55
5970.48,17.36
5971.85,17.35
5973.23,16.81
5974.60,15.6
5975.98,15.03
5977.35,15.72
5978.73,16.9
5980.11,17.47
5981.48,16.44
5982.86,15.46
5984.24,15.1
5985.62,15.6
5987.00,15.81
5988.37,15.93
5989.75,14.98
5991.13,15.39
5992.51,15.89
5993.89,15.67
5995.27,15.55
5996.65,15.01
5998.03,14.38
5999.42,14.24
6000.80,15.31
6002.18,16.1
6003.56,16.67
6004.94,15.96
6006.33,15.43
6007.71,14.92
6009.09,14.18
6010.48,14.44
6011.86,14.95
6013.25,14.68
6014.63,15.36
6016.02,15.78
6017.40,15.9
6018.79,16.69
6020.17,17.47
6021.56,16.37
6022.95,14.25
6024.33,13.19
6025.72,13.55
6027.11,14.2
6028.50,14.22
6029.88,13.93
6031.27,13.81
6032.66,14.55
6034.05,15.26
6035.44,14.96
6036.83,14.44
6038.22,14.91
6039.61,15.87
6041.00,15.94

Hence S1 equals 2.9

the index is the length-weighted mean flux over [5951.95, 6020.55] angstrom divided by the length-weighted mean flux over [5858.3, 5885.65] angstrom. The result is 1.01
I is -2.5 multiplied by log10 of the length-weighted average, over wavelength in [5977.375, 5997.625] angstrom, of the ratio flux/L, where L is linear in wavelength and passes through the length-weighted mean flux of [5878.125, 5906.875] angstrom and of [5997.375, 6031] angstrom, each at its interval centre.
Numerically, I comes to -0.07 mag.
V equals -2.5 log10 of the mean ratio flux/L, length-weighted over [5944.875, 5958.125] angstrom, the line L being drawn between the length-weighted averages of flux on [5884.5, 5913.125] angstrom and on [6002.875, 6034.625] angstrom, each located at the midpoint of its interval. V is -0.10 mag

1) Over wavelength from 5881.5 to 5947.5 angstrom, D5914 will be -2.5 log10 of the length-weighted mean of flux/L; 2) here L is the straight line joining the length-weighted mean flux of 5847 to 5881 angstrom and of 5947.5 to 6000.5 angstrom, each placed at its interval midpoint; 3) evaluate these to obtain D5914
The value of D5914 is 0.083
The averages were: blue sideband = 15.6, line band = 14.5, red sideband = 15.6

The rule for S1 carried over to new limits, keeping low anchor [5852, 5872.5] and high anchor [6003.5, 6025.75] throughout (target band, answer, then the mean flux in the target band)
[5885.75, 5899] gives 2.9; 12.2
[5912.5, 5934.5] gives 0.2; 15.4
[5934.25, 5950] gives 0.5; 14.9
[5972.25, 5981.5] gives -0.6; 16.3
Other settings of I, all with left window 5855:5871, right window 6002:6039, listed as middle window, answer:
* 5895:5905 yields 0.110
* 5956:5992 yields -0.035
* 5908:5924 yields 0.032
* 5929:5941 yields 0.012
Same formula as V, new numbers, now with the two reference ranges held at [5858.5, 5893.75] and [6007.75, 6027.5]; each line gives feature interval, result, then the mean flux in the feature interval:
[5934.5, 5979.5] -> -0.03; 15.3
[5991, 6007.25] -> -0.03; 15.5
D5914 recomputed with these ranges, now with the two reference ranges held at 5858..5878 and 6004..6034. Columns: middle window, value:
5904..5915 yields 0.072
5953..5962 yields 0.015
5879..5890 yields 0.099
